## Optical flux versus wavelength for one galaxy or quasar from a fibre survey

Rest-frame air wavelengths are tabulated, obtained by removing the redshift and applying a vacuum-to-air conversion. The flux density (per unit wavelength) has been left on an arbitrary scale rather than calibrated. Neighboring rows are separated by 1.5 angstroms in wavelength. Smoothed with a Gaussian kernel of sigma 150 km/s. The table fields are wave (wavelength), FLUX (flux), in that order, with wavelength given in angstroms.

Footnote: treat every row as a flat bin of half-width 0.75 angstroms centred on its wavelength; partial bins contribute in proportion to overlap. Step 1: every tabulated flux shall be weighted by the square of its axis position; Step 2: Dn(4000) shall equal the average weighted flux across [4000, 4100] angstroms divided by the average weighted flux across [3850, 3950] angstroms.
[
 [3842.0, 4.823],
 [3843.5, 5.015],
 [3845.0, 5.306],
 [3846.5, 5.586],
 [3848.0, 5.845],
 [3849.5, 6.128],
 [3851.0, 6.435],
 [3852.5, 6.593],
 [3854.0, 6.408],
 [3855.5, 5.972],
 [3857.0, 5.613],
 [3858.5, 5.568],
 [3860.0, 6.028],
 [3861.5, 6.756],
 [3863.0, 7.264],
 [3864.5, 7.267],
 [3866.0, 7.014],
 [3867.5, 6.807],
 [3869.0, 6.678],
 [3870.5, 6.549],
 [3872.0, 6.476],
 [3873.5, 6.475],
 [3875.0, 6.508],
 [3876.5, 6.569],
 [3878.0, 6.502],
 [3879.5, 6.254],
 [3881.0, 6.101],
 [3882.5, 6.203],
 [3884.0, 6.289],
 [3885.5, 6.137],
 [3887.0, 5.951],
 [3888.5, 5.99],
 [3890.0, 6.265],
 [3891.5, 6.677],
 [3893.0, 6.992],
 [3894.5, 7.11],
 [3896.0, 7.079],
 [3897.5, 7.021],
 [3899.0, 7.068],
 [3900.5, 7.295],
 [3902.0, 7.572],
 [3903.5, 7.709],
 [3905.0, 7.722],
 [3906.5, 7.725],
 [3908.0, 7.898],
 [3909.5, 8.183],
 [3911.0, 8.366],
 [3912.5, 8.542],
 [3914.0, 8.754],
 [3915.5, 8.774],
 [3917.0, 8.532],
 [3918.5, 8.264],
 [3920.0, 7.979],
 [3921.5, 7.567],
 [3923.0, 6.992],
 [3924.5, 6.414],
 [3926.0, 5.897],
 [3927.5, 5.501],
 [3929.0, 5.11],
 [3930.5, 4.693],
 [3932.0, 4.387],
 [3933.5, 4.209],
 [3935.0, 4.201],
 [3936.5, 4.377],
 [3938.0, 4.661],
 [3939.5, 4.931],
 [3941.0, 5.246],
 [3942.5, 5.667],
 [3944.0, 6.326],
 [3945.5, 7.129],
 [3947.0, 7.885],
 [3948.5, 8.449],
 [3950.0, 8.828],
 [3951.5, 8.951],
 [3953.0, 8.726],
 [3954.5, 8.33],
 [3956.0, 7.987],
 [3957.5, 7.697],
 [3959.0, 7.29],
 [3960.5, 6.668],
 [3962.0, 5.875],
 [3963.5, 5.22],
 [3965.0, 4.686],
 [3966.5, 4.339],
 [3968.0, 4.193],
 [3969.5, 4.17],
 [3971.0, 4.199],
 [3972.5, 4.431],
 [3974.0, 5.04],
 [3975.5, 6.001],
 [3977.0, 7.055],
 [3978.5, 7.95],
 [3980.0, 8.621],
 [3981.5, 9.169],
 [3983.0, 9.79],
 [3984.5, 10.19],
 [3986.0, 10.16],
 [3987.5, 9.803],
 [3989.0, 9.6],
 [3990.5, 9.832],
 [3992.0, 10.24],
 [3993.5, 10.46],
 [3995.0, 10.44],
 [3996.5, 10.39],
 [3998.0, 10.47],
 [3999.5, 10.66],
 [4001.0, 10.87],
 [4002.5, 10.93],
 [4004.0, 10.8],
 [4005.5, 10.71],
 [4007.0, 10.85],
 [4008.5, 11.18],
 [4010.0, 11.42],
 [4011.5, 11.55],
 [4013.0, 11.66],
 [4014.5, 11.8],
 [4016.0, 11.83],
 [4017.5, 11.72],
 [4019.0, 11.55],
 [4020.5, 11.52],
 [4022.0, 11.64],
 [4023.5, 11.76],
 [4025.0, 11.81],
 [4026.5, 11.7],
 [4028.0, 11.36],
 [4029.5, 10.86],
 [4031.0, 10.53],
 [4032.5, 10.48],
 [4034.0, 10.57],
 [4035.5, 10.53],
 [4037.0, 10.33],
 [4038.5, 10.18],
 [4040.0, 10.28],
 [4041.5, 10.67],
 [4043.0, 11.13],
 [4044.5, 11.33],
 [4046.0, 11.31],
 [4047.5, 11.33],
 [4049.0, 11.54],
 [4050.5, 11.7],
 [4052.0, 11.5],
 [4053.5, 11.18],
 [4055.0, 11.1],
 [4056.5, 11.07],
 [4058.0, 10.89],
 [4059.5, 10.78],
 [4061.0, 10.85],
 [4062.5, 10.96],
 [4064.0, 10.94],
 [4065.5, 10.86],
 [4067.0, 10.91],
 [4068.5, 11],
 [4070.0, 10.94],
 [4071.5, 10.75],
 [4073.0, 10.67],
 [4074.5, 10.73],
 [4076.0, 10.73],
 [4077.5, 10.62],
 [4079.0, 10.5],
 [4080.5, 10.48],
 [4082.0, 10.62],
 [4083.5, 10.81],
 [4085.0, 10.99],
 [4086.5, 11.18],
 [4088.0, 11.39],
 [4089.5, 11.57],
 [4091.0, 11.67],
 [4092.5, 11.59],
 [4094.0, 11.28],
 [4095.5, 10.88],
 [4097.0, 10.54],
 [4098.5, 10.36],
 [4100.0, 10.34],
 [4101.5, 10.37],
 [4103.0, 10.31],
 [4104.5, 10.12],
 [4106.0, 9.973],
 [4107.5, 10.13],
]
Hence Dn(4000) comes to 1.79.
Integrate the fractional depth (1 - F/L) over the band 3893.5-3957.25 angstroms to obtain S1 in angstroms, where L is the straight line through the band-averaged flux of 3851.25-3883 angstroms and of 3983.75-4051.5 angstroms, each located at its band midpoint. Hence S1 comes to 8.82 angstroms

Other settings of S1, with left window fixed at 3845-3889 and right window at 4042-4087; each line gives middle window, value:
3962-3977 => 6.6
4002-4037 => -4.7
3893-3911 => -0.9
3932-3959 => 5.2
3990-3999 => -1.0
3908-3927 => -0.8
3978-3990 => -0.5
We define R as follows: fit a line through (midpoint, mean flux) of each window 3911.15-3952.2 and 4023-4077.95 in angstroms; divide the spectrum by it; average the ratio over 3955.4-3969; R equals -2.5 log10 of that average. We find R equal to 0.283 mag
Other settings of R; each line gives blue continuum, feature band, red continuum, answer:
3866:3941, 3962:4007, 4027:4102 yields 0.07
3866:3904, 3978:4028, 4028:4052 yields -0.09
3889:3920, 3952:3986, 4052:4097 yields 0.30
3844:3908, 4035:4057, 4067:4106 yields -0.11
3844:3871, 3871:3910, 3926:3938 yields -0.22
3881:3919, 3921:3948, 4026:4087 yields 0.40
